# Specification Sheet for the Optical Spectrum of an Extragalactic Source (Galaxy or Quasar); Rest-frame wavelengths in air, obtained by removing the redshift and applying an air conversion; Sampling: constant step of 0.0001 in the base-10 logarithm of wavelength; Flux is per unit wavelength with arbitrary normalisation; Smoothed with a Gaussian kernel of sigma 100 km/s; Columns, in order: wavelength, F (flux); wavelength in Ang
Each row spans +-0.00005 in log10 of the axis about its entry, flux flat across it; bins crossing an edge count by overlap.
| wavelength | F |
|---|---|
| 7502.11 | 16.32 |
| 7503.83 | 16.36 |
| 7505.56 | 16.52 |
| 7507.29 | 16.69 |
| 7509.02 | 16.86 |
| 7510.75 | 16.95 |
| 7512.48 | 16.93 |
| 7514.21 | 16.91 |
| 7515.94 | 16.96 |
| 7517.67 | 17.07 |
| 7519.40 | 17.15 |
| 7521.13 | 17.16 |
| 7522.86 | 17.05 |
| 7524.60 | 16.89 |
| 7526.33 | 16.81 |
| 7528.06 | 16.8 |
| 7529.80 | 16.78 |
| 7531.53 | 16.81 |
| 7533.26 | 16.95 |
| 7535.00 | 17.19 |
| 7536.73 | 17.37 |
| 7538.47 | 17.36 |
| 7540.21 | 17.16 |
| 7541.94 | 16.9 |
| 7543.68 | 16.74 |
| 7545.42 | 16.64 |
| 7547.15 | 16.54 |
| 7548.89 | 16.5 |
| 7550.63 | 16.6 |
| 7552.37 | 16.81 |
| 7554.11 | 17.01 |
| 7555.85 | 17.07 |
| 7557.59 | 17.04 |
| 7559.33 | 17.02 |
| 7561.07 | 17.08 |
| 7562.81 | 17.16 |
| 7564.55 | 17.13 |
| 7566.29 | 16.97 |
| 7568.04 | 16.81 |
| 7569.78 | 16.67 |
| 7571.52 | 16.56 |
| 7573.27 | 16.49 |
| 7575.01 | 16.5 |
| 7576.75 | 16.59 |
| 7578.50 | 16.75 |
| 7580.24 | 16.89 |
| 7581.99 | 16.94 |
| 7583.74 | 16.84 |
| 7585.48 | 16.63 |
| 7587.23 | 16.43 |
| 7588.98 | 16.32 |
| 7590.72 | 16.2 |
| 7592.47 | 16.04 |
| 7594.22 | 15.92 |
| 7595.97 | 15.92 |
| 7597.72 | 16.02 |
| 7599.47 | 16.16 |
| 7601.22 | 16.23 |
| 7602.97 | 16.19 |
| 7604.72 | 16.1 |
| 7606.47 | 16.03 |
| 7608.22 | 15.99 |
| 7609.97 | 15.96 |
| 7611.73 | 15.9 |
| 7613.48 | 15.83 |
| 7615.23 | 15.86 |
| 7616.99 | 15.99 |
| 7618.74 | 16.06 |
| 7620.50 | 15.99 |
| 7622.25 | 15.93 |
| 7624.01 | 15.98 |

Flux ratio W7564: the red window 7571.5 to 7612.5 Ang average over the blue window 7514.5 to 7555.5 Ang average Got 0.96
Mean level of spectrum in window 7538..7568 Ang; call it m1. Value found 16.9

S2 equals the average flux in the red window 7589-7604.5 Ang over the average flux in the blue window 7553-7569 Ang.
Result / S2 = 0.95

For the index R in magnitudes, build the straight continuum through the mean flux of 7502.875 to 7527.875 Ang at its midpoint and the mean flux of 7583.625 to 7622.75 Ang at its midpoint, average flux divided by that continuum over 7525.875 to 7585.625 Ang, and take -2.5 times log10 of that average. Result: -0.02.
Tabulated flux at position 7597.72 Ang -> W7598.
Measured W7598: 16.02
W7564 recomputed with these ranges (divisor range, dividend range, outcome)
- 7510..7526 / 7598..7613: 0.94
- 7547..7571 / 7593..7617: 0.95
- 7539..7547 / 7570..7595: 0.98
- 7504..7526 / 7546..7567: 1.00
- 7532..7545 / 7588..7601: 0.94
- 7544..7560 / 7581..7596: 0.98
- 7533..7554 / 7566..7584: 0.99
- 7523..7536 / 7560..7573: 1.00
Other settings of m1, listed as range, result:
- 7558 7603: 16.6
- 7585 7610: 16.1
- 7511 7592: 16.8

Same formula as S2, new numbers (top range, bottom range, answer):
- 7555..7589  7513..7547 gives 0.99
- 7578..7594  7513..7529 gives 0.97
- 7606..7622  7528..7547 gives 0.94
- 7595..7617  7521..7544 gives 0.94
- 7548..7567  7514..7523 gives 0.99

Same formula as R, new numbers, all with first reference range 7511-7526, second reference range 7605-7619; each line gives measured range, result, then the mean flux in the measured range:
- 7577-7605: -0.01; 16.4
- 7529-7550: -0.01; 16.9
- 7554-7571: -0.03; 17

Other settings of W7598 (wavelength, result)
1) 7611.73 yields 15.9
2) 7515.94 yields 16.96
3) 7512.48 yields 16.93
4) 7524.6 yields 16.89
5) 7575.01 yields 16.5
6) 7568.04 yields 16.81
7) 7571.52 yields 16.56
